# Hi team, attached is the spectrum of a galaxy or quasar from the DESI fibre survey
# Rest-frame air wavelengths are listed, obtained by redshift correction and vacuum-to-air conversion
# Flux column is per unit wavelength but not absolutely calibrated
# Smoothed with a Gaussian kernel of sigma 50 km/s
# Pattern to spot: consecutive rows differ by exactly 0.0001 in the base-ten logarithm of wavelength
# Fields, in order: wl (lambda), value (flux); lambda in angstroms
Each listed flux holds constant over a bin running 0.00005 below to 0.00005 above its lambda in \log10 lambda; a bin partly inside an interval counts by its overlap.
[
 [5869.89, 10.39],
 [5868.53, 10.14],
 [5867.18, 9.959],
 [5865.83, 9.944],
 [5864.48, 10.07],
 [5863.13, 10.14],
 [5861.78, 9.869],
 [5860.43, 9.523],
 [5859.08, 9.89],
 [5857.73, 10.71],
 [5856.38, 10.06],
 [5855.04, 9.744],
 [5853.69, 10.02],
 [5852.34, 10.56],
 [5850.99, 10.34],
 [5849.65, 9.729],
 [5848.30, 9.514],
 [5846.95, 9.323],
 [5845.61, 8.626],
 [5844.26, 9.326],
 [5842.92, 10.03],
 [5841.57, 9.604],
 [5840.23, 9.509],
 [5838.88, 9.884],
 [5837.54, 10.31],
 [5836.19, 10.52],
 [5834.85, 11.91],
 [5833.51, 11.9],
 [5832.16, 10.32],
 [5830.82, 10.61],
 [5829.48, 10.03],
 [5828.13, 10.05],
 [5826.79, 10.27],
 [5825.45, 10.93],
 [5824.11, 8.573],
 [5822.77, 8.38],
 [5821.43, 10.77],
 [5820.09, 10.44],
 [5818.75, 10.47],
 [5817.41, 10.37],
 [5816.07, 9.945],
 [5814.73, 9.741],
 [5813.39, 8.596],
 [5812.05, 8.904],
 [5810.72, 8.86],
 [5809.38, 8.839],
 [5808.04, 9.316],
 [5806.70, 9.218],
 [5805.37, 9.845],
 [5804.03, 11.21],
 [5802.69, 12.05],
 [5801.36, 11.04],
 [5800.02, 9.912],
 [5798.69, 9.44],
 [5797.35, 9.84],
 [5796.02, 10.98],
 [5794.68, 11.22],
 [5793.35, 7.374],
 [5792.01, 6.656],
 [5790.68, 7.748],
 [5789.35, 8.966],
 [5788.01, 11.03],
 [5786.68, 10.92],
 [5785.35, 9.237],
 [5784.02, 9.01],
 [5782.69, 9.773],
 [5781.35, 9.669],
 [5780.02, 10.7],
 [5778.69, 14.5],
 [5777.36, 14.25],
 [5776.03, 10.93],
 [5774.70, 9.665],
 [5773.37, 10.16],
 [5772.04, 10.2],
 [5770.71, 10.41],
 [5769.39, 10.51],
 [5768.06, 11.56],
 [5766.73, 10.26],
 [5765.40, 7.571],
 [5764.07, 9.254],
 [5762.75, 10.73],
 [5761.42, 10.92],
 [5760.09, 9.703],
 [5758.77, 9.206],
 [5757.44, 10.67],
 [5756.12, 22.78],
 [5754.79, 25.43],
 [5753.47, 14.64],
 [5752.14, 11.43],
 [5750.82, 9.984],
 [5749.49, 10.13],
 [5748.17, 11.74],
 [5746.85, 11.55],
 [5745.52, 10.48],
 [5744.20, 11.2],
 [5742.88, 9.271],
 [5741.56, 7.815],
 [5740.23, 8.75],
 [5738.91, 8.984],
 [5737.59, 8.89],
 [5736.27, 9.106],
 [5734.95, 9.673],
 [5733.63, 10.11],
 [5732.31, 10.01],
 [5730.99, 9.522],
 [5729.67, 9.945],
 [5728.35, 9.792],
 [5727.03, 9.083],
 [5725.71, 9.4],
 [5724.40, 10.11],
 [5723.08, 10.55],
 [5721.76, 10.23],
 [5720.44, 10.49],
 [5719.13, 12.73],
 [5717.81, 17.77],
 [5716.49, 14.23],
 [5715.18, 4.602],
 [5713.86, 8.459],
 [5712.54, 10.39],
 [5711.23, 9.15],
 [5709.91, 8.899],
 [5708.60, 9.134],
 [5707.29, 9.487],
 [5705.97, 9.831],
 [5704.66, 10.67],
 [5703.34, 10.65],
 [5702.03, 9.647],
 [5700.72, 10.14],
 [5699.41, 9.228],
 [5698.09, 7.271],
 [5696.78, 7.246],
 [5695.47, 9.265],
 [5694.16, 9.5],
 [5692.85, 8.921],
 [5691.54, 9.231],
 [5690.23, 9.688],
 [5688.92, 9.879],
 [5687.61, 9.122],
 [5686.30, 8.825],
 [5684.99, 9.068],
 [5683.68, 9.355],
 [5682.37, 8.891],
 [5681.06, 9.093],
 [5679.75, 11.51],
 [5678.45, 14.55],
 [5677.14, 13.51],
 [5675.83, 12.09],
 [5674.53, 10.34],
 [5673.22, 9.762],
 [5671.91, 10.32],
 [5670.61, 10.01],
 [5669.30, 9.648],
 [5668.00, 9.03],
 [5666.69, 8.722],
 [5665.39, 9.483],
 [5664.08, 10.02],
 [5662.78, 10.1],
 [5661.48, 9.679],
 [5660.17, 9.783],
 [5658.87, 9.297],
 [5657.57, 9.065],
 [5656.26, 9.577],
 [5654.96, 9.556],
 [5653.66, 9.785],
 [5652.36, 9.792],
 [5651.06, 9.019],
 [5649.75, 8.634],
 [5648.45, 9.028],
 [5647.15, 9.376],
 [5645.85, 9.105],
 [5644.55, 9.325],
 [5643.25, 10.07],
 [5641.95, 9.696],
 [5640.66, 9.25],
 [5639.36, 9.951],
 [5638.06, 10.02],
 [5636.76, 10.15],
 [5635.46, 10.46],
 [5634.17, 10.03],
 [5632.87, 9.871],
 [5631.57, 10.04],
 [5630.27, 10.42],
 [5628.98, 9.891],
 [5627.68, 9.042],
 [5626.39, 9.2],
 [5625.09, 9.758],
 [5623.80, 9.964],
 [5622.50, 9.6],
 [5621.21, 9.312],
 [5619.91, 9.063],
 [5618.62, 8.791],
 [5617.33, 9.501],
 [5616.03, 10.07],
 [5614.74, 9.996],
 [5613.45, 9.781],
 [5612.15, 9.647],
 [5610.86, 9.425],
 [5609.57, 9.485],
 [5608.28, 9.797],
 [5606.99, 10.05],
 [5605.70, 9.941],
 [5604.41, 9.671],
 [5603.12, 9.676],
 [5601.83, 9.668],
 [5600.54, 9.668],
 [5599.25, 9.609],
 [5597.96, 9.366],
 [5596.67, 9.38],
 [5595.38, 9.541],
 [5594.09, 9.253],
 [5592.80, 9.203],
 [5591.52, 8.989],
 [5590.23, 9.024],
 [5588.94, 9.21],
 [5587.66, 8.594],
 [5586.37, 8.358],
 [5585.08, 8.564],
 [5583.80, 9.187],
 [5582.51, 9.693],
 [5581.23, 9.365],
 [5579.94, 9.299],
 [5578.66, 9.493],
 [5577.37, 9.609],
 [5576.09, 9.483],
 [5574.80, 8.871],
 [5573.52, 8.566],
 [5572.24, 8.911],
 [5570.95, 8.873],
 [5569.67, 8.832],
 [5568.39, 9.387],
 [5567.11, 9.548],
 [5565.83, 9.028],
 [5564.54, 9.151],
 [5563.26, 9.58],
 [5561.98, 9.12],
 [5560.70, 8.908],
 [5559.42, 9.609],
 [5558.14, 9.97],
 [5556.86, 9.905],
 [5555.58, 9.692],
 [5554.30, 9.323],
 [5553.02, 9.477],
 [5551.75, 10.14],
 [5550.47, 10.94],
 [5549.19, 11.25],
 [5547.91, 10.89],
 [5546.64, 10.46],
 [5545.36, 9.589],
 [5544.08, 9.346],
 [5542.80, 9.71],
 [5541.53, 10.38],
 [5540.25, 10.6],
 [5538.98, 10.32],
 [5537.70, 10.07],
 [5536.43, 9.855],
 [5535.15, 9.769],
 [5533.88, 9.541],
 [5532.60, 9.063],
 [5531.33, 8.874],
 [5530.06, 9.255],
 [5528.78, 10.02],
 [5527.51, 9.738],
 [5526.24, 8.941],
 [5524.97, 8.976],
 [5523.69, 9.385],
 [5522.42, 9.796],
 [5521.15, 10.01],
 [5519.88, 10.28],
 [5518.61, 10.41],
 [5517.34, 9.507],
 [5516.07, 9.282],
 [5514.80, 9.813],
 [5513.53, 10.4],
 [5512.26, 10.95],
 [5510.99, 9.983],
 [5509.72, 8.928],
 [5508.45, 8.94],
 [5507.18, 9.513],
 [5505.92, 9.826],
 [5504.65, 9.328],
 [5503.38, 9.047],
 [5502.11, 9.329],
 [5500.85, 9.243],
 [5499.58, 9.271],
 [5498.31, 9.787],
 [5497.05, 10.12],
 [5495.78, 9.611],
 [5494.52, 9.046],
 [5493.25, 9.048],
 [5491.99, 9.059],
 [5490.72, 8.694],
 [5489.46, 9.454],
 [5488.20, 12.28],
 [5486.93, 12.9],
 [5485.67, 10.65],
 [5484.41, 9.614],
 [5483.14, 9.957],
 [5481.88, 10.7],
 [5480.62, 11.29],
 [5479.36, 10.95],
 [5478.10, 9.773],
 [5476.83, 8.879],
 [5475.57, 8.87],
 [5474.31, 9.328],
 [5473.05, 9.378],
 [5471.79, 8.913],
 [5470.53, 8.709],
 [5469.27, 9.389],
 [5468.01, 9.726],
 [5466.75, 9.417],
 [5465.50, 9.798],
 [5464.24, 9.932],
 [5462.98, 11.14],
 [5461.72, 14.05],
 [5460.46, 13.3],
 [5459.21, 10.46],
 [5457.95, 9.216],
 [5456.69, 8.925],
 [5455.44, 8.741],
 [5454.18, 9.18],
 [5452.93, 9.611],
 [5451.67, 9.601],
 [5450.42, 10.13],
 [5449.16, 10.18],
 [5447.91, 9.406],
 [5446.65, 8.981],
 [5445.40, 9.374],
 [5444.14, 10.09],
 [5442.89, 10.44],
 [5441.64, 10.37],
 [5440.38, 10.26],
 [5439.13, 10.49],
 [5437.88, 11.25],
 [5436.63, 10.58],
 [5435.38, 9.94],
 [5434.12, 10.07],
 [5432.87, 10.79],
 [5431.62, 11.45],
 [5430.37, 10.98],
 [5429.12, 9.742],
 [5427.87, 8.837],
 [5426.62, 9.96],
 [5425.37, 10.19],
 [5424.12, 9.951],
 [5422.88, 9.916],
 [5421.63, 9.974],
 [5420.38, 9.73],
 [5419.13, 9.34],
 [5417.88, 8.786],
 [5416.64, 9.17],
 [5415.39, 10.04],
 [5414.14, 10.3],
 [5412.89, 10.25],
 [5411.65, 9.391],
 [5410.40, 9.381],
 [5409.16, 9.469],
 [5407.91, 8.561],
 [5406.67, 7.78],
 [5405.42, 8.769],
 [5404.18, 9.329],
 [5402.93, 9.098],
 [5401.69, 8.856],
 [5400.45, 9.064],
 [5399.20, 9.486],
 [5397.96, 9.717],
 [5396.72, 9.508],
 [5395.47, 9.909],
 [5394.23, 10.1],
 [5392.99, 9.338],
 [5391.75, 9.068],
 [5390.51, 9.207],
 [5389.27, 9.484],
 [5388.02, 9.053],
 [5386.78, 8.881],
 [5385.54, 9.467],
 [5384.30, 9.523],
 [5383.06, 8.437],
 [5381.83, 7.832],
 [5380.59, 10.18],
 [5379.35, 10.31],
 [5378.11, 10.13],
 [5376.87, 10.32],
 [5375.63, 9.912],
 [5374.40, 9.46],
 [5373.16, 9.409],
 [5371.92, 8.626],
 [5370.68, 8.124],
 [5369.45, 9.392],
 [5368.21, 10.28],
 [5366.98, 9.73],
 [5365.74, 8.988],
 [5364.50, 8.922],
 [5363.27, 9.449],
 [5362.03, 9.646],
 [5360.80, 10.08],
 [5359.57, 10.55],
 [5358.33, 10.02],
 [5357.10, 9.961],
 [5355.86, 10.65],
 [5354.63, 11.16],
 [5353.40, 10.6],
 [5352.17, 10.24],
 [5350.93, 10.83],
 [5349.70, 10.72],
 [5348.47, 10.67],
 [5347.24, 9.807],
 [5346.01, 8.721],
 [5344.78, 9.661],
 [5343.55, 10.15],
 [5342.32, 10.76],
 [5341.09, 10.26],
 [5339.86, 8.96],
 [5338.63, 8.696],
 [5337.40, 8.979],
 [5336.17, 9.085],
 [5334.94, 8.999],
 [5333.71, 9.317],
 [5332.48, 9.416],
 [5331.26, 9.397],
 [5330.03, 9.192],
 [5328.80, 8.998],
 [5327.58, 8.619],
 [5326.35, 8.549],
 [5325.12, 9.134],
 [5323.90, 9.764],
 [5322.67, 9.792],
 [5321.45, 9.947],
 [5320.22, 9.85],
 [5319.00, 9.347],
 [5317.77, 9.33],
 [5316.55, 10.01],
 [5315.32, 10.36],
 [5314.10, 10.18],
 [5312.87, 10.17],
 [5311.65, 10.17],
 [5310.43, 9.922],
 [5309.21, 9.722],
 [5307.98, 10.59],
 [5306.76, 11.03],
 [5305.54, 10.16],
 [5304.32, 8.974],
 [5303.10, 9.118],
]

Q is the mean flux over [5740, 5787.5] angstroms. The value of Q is 11.3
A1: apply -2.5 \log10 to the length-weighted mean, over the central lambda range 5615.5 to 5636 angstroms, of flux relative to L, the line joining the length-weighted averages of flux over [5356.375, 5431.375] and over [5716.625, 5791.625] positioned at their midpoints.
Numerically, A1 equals 0.08 mag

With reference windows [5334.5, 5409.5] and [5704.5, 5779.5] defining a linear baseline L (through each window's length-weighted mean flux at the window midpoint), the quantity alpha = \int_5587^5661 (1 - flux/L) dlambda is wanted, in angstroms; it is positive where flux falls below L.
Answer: 6.2 angstroms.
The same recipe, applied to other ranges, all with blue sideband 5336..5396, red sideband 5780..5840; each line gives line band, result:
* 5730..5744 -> 0.8 angstroms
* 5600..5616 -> 0.1 angstroms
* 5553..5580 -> 1.3 angstroms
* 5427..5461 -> -1.3 angstroms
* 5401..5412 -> 0.8 angstroms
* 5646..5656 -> 0.5 angstroms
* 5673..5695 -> -0.8 angstroms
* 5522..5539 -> 0.4 angstroms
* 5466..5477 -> 0.6 angstroms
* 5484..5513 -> -0.1 angstroms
